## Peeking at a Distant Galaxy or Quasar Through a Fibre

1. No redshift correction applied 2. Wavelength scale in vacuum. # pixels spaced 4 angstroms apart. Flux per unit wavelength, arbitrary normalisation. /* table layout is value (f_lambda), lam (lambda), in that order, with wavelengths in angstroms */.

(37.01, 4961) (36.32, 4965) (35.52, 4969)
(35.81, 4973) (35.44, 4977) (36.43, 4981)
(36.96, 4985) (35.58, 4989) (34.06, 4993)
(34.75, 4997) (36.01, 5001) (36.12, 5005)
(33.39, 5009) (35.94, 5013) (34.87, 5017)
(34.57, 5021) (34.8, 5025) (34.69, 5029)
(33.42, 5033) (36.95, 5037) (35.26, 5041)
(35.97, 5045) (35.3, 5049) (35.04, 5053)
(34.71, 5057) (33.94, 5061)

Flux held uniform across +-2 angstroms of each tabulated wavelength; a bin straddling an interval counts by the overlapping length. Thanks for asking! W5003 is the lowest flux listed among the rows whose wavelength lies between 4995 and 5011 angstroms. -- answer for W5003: 33.39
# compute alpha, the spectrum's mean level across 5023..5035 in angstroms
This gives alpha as 34.3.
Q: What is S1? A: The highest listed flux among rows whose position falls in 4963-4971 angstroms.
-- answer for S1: 36.32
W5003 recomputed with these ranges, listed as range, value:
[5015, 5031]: 34.57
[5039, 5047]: 35.26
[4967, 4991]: 35.44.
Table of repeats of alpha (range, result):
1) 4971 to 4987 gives 36.2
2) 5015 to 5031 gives 34.7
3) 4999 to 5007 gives 36.1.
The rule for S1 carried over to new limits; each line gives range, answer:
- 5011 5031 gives 35.94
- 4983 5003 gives 36.96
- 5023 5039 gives 36.95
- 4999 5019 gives 36.12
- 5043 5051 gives 35.97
